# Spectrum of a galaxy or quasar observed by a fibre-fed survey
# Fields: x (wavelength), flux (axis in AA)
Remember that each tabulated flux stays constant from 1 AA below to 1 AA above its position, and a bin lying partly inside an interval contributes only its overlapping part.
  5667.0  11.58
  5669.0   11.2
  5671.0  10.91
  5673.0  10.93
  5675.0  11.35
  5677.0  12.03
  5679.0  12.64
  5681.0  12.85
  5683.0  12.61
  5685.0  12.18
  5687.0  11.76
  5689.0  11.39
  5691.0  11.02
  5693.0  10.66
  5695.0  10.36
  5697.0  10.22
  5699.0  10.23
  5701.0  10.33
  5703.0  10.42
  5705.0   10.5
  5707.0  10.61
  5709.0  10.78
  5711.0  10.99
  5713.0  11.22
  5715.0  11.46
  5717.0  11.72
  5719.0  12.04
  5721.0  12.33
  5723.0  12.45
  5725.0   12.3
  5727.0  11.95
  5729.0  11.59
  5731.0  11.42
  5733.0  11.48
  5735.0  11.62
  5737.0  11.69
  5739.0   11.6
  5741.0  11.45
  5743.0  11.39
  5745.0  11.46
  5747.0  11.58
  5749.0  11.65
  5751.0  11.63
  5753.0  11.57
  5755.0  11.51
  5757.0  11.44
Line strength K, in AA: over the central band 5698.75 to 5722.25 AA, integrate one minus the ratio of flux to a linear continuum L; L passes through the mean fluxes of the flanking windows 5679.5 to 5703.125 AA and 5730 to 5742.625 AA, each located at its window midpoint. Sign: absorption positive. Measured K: 0.6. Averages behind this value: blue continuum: 11.2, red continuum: 11.5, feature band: 11.1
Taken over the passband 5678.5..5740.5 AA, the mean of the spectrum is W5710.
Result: 11.4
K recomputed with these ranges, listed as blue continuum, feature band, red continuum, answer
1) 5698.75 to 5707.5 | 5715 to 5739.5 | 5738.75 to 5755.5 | -1.80 AA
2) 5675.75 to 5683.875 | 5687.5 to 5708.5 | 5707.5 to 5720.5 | 2.28 AA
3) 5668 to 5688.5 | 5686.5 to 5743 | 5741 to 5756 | 1.97 AA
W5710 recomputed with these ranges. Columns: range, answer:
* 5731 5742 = 11.6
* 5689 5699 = 10.6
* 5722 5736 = 11.8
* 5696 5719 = 10.8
